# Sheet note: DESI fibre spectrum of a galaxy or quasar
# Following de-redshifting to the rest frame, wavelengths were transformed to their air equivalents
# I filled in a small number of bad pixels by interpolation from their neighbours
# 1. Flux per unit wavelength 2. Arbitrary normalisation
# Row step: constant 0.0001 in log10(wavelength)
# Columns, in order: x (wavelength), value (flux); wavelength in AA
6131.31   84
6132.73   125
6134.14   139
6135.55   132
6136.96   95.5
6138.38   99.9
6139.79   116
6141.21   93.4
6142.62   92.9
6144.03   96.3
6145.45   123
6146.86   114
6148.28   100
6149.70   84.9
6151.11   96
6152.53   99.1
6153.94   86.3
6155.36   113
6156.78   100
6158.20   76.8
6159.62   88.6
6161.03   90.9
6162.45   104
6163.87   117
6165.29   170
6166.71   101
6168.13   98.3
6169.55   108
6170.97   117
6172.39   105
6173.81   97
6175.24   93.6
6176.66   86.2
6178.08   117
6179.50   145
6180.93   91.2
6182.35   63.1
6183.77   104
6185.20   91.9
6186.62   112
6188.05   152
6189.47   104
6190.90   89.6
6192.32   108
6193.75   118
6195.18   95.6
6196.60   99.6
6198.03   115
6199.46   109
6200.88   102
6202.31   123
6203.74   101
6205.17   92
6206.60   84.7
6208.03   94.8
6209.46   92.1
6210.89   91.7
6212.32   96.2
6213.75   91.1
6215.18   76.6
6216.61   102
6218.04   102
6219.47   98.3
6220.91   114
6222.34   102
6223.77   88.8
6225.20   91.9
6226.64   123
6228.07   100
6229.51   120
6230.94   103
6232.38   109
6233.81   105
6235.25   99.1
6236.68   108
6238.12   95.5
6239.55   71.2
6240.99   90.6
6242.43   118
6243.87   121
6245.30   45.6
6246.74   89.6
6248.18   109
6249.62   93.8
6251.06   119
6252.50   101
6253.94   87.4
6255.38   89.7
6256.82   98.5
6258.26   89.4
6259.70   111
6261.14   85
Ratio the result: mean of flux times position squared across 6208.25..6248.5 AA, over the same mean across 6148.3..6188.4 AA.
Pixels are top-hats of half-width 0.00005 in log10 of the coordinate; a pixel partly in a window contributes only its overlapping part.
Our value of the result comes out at 0.97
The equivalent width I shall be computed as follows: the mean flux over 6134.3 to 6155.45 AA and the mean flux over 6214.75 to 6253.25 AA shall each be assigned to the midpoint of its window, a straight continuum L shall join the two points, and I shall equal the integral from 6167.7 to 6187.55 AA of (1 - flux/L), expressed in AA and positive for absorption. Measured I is -0.1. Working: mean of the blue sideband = 103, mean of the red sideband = 100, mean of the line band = 103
